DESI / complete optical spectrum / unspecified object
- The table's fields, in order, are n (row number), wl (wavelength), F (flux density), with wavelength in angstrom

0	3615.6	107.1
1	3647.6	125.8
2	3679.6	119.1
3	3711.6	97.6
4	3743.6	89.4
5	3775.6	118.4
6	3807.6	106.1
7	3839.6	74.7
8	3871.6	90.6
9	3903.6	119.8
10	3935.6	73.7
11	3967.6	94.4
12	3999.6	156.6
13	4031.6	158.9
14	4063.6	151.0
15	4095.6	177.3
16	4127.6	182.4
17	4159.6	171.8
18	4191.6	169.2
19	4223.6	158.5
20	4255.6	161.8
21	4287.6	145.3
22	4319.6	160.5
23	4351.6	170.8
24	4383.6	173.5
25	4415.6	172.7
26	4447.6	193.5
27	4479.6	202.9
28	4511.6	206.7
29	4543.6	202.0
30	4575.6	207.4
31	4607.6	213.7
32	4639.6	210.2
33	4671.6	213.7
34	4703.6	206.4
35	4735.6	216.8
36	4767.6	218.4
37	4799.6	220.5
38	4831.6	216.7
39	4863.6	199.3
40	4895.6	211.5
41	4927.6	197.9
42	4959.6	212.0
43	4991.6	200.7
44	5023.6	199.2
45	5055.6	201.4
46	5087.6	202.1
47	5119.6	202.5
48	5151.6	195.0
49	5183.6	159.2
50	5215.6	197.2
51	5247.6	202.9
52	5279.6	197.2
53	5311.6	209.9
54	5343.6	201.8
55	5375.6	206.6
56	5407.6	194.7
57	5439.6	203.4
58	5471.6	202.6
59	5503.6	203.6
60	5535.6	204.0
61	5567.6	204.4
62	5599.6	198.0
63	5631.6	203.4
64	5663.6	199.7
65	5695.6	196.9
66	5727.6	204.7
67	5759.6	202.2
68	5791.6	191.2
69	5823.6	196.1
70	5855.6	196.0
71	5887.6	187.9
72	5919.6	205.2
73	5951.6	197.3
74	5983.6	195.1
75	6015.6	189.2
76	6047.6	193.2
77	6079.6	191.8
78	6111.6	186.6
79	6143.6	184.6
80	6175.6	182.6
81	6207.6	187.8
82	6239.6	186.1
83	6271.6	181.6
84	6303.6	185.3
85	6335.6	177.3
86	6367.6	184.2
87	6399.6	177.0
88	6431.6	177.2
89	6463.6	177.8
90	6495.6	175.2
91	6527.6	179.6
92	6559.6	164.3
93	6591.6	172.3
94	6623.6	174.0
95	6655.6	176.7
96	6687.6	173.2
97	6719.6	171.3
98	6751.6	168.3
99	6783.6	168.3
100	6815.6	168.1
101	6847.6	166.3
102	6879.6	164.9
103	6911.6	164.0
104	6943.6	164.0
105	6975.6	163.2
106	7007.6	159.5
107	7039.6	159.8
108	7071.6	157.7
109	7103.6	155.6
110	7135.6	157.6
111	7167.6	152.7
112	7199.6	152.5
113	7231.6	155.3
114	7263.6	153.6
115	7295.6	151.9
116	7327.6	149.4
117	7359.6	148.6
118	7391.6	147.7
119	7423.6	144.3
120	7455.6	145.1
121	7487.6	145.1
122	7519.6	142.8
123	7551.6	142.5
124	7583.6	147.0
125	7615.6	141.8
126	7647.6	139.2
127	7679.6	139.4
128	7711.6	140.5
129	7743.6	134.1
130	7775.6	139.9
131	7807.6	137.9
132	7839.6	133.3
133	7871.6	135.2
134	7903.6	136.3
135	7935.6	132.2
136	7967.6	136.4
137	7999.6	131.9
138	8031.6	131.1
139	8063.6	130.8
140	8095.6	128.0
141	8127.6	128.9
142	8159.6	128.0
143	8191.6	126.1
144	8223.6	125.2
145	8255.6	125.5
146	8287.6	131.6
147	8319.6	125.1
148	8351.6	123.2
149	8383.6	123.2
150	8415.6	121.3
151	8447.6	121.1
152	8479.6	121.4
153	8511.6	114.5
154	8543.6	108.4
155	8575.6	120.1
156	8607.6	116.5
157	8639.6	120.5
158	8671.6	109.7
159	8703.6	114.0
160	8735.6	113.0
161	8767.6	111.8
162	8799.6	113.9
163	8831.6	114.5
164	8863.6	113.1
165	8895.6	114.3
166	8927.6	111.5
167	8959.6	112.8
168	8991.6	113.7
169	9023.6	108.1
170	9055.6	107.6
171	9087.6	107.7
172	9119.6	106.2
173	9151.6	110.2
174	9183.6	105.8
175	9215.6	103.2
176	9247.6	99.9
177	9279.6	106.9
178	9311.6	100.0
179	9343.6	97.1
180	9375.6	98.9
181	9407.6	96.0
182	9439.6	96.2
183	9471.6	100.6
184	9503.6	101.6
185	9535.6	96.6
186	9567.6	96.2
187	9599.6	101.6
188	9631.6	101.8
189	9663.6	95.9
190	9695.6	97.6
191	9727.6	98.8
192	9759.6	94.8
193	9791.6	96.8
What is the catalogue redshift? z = 0.00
